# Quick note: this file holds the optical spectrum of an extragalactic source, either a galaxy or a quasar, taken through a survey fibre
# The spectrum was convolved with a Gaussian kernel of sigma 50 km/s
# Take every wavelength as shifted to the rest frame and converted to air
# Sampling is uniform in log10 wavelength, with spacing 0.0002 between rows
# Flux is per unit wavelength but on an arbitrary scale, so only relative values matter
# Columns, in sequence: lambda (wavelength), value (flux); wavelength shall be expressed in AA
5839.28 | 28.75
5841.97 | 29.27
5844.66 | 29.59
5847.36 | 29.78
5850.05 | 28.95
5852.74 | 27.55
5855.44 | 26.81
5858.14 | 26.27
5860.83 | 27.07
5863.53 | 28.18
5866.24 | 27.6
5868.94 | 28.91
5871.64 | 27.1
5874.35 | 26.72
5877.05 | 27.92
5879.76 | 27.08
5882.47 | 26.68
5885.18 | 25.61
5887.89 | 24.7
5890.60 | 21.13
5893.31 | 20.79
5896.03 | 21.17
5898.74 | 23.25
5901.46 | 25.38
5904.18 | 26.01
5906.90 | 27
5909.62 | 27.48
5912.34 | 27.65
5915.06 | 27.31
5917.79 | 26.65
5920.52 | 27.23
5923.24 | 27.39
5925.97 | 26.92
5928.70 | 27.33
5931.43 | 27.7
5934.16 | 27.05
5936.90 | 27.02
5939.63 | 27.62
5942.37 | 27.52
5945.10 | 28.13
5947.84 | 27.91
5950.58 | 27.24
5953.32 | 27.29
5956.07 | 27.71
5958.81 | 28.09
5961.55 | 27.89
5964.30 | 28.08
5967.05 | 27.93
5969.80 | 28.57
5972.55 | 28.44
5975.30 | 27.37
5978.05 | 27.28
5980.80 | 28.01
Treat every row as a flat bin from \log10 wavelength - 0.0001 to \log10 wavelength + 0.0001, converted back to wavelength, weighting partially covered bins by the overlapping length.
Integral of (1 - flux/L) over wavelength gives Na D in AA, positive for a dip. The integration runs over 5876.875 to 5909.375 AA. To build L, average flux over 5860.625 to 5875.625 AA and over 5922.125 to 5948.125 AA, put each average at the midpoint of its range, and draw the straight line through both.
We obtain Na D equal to 3.4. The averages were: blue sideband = 27.6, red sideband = 27.4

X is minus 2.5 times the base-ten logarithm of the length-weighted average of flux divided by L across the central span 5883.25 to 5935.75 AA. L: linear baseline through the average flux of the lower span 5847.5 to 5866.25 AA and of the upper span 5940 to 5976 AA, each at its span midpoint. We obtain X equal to 0.08 mag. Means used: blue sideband 27.6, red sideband 27.9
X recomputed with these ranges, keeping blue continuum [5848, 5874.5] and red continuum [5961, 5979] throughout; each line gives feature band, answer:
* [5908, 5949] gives 0.017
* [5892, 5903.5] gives 0.210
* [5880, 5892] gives 0.121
